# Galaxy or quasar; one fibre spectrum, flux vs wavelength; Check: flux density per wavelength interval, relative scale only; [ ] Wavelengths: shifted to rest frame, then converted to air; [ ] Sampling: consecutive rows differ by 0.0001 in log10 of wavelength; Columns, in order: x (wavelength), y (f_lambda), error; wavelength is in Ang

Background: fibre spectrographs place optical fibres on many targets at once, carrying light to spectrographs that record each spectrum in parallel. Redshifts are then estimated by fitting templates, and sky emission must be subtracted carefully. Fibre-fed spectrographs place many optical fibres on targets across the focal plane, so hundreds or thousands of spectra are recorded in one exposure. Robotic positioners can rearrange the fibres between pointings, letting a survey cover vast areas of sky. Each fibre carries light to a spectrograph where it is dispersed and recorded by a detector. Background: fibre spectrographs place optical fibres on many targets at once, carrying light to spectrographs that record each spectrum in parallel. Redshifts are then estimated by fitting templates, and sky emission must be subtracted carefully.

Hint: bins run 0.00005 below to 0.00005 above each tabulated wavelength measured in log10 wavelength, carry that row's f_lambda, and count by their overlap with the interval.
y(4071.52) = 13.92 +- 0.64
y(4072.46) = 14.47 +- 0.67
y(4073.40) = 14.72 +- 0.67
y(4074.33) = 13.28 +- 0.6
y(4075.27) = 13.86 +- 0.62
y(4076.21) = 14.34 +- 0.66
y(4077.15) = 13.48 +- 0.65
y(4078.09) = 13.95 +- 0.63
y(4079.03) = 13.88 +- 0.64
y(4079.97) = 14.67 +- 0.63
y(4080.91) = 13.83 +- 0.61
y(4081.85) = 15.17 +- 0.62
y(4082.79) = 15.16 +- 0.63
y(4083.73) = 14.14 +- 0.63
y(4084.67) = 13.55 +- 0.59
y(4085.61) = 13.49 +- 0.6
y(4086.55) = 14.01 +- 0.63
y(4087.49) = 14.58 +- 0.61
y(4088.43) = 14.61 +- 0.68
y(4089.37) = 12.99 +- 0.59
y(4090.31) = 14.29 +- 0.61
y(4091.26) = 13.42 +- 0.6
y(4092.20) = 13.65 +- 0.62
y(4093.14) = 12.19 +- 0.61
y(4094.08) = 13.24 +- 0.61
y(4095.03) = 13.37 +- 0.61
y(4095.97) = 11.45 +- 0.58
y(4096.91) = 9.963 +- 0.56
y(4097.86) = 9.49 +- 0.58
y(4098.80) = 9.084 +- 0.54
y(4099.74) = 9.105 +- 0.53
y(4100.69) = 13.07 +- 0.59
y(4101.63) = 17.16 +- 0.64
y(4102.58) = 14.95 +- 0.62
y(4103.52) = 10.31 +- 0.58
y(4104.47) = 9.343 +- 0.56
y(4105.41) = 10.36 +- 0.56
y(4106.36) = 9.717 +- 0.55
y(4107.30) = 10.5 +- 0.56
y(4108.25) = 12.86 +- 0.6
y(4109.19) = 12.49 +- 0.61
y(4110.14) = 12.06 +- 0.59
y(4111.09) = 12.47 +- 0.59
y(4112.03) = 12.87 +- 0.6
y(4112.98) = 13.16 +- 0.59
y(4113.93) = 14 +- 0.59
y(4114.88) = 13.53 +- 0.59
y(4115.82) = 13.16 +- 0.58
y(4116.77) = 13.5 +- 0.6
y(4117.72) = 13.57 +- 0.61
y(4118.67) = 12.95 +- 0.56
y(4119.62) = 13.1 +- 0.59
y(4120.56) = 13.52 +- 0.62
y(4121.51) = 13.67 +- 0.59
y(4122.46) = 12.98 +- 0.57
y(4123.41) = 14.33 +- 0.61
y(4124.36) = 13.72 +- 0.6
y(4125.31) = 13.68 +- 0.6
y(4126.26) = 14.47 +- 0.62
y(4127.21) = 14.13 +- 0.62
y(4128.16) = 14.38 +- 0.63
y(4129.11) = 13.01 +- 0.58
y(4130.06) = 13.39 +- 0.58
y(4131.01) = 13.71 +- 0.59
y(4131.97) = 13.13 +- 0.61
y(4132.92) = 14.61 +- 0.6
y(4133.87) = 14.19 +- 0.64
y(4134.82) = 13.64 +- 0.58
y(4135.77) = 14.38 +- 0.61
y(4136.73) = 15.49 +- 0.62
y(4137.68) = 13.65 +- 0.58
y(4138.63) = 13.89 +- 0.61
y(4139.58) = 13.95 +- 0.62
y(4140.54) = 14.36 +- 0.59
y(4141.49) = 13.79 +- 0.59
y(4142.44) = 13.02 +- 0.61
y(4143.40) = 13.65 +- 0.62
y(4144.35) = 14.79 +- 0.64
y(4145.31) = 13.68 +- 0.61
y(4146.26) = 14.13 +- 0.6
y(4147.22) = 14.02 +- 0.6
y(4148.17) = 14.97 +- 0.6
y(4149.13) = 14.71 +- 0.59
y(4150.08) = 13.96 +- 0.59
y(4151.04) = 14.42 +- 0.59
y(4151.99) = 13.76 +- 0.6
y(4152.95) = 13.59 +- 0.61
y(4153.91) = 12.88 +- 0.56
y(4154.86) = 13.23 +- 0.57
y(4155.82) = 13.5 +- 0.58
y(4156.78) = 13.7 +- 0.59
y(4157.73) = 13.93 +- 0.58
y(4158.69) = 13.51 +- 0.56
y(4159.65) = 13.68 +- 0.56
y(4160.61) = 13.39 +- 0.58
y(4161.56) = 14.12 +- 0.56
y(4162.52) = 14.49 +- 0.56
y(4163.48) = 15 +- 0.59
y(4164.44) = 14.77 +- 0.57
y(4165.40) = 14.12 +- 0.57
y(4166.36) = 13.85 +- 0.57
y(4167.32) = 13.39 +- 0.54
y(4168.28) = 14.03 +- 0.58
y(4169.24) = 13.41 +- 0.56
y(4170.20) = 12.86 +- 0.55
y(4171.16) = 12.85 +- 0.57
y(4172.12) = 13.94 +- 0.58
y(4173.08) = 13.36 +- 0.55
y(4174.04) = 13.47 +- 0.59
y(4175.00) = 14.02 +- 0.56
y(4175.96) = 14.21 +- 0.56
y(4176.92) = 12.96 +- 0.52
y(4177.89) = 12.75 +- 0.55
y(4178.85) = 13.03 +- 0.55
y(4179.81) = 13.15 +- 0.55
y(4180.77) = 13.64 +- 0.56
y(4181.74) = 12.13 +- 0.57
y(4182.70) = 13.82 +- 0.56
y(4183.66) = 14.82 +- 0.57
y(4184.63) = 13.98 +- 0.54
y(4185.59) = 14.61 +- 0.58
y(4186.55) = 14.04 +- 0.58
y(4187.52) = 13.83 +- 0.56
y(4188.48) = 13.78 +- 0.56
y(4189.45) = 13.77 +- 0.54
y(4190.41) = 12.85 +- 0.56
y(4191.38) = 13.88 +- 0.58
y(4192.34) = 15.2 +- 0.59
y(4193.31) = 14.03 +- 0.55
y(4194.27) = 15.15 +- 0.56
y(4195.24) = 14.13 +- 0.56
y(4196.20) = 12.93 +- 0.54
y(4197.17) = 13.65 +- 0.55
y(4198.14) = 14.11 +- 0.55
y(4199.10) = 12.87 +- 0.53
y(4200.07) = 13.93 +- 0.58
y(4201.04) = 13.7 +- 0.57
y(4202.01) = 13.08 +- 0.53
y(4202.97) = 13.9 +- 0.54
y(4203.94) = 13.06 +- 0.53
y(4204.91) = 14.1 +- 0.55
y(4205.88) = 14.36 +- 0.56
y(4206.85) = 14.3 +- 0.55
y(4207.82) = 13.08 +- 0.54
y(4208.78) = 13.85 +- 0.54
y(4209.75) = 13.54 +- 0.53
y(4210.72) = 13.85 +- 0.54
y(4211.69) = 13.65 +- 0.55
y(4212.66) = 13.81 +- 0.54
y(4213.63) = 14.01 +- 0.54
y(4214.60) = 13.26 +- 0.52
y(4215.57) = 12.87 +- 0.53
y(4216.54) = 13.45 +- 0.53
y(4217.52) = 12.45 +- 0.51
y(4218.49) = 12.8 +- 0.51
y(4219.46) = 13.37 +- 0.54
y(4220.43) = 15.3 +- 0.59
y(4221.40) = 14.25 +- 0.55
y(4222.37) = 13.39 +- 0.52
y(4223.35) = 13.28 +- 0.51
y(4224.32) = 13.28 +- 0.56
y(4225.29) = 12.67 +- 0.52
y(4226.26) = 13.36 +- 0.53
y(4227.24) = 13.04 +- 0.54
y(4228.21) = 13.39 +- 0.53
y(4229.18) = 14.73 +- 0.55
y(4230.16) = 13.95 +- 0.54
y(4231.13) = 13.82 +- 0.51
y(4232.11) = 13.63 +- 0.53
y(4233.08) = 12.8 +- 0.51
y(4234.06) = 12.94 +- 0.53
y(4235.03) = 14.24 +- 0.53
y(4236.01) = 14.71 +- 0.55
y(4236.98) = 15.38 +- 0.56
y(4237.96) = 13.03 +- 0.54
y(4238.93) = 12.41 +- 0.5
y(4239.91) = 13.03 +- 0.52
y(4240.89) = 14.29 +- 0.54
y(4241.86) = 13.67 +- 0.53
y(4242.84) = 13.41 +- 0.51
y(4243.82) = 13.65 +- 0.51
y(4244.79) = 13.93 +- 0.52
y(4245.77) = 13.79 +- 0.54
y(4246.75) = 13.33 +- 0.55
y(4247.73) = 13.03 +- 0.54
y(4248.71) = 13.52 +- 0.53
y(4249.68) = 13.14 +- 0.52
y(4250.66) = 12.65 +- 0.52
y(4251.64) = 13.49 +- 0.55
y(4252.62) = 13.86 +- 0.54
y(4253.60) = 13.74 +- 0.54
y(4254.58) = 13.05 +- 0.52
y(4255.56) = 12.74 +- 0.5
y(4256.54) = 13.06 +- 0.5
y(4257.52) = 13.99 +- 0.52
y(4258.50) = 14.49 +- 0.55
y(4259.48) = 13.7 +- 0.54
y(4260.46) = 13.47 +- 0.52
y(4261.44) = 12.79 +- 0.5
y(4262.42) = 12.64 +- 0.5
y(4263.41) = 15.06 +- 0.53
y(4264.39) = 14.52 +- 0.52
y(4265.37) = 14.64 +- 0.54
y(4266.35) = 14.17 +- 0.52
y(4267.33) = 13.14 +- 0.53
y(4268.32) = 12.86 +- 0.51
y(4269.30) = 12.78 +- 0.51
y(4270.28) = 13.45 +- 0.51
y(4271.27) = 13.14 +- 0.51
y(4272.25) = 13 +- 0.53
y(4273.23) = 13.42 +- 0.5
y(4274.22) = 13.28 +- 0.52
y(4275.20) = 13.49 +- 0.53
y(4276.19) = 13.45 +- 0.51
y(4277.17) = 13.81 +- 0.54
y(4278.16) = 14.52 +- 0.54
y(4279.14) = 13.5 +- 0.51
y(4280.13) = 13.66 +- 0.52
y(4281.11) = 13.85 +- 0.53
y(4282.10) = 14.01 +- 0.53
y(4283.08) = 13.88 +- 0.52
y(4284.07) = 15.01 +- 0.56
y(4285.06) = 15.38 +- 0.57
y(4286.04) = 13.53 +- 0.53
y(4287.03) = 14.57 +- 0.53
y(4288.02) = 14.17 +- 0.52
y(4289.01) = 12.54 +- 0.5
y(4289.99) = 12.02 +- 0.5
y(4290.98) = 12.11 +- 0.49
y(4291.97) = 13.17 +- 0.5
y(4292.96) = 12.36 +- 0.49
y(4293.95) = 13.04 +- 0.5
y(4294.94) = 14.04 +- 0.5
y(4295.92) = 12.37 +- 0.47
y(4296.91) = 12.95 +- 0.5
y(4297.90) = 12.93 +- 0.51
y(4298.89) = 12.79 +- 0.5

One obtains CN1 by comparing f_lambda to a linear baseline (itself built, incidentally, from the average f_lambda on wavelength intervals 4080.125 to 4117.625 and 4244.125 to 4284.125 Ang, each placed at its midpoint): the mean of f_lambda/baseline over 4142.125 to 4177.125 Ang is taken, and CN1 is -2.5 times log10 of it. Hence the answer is -0.06 mag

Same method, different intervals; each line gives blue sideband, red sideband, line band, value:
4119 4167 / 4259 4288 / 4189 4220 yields 0.01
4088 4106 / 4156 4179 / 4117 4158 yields -0.06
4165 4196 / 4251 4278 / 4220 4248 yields 0.00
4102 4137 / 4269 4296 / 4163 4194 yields -0.04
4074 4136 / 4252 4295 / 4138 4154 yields -0.06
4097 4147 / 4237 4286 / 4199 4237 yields -0.01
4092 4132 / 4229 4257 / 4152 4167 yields -0.07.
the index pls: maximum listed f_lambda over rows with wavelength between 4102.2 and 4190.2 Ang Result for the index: 15.49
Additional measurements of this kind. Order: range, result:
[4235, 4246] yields 15.38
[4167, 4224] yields 15.3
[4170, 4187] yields 14.82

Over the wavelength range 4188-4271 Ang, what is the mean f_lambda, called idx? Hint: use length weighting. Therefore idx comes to 13.6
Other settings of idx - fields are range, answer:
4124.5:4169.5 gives 13.9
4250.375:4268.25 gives 13.6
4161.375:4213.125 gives 13.8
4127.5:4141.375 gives 14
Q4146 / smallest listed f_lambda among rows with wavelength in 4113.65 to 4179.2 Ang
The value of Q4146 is 12.75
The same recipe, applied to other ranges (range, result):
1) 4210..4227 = 12.45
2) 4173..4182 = 12.13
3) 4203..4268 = 12.41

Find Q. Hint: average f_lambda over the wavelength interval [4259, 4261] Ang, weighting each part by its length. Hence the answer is 13.6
